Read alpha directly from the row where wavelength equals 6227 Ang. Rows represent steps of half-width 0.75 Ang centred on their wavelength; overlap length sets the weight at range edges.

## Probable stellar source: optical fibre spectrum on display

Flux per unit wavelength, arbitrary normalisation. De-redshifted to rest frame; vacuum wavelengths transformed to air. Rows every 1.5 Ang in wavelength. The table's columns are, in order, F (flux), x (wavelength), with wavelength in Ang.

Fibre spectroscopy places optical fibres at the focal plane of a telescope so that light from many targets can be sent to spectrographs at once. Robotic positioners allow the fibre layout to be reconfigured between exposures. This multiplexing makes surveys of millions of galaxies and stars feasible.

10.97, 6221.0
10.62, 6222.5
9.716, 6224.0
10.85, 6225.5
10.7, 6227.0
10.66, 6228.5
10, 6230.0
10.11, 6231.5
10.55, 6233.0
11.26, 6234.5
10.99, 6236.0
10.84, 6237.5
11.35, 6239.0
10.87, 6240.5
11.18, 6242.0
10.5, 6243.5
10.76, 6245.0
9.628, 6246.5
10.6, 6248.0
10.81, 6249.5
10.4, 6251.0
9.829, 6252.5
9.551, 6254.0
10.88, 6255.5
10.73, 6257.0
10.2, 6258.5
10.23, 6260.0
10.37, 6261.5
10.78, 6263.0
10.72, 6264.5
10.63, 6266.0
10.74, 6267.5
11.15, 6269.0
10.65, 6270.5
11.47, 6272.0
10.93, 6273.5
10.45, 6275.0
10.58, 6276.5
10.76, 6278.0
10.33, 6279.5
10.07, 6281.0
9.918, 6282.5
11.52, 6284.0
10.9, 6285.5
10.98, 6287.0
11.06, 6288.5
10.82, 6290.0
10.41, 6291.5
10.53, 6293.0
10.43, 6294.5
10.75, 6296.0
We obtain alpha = 10.7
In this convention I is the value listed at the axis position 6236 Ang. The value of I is 10.99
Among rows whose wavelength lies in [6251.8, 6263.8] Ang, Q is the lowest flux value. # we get 9.551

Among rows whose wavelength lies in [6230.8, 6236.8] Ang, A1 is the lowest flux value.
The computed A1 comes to 10.11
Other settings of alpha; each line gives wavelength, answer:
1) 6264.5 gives 10.72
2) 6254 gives 9.551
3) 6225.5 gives 10.85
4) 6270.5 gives 10.65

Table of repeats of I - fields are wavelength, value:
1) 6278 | 10.76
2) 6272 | 11.47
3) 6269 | 11.15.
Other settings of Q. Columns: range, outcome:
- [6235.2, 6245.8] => 10.5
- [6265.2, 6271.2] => 10.63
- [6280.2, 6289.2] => 9.918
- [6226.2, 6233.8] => 10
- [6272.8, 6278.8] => 10.45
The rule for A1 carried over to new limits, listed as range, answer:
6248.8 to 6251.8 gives 10.4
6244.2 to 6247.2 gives 9.628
